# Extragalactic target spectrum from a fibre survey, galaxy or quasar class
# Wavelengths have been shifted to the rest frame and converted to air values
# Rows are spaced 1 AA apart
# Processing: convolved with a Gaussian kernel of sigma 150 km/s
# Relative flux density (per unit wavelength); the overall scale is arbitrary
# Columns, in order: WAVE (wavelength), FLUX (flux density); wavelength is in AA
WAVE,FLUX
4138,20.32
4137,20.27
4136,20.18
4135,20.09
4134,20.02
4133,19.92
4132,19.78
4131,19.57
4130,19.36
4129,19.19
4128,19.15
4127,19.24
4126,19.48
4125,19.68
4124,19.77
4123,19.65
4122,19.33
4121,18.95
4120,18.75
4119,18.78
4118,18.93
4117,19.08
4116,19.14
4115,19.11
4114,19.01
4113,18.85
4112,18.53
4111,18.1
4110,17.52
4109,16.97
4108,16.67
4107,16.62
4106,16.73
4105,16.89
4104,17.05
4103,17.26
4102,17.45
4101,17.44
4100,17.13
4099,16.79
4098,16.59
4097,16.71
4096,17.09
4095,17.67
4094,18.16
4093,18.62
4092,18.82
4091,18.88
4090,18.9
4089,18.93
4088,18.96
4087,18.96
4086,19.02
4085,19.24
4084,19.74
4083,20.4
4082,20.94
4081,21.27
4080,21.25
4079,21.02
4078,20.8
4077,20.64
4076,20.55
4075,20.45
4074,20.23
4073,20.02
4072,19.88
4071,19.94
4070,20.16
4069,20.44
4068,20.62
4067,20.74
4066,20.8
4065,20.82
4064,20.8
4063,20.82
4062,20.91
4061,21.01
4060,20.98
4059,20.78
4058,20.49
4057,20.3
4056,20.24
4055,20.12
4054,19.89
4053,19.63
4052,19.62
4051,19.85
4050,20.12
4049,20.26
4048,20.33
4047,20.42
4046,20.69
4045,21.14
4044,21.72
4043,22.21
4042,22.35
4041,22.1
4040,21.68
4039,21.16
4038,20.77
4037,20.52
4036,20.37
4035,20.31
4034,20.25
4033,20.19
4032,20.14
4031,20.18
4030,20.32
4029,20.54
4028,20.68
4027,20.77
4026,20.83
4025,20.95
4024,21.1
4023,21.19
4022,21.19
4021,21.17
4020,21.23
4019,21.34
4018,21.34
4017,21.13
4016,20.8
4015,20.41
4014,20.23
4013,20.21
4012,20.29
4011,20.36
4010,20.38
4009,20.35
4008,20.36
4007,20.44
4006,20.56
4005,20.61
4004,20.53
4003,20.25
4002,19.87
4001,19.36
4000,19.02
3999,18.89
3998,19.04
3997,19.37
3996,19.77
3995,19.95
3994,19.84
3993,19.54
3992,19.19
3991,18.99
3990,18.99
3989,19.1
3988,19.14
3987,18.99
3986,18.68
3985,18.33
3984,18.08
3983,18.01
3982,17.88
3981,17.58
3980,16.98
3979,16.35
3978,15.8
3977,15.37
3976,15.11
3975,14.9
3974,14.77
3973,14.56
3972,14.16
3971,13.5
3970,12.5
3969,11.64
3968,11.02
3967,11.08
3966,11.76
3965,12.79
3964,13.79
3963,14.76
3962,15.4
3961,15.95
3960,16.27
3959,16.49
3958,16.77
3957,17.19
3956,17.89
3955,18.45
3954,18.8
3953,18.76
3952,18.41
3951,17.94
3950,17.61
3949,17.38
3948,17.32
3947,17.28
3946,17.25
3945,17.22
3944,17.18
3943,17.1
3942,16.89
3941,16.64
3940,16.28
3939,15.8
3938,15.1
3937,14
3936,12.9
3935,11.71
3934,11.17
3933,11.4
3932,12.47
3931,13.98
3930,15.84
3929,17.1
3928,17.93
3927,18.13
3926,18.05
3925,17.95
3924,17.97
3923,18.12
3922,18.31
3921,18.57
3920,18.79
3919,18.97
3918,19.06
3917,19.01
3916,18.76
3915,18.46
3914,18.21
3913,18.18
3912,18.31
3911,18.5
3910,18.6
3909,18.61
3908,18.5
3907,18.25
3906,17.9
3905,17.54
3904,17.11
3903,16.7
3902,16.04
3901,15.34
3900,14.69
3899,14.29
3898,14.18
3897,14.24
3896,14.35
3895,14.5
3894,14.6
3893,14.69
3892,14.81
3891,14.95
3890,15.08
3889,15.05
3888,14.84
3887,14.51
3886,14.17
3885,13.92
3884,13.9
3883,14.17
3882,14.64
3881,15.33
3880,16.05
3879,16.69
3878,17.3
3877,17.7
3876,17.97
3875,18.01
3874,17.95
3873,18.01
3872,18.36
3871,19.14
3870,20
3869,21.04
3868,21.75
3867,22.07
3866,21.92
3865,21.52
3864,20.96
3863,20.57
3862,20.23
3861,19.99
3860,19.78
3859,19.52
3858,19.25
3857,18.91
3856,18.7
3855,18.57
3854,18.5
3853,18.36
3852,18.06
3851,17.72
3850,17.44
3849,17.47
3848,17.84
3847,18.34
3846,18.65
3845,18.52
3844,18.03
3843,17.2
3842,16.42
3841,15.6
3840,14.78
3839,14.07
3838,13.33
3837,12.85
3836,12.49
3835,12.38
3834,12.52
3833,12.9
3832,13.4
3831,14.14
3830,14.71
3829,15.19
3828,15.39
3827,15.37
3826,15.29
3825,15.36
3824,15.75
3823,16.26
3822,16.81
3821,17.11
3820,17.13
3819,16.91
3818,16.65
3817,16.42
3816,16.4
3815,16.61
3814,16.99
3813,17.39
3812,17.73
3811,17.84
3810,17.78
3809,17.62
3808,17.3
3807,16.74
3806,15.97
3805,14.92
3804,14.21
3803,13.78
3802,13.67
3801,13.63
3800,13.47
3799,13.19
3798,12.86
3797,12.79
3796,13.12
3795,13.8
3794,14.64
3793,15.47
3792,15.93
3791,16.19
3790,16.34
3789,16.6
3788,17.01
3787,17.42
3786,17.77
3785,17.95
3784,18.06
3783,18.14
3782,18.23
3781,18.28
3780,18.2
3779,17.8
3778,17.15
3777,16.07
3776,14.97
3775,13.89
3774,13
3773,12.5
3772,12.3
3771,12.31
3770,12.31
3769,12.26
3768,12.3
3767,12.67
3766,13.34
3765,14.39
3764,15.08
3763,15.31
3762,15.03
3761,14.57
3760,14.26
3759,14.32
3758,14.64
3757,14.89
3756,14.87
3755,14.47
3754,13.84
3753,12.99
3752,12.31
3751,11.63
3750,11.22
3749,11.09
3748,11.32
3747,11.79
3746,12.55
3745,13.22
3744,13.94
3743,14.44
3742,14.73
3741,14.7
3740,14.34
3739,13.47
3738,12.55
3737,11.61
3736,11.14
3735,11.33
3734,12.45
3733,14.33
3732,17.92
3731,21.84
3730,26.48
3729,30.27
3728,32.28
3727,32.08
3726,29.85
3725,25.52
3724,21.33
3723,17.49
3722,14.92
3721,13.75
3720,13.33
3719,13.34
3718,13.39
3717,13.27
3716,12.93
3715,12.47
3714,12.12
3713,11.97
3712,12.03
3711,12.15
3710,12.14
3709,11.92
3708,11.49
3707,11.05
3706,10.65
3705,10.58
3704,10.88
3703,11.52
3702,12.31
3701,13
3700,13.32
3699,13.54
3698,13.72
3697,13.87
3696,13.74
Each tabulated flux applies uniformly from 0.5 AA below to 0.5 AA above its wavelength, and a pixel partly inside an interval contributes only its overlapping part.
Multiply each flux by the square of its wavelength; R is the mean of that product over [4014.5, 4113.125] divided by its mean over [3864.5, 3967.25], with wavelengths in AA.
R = 1.28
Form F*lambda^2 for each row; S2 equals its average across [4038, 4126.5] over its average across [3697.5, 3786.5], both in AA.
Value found 1.6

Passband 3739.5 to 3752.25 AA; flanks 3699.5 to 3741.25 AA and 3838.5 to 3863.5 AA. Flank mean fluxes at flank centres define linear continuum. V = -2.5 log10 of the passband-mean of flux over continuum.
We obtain 0.24 mag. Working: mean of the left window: 15.6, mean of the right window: 18.1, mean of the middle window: 12.9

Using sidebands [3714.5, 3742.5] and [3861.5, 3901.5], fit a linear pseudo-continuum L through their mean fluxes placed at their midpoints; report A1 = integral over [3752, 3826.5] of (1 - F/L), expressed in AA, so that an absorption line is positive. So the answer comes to 8.3 AA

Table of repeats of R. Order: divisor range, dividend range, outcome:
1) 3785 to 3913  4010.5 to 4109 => 1.34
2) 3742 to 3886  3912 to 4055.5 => 1.25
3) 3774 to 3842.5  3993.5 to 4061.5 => 1.47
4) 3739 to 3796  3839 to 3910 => 1.25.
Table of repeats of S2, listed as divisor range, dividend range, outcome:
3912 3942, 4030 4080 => 1.33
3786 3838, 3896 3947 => 1.15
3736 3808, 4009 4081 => 1.65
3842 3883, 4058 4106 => 1.16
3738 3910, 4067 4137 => 1.38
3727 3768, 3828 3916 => 1.19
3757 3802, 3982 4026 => 1.50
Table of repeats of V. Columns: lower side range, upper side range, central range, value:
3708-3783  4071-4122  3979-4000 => -0.07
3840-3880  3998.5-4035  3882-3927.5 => 0.16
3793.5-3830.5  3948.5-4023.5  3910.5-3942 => 0.03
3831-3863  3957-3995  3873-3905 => 0.08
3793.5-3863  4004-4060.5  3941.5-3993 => 0.17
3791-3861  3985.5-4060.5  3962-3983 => 0.31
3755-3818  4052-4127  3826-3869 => -0.07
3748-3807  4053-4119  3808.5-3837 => -0.03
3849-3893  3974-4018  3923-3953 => 0.15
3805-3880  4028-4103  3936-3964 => 0.11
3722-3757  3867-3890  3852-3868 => -0.18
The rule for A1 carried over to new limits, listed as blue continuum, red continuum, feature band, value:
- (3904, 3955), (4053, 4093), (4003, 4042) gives -3.31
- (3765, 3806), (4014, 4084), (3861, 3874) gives -2.80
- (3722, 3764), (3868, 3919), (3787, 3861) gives 2.02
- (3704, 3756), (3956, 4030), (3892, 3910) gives 1.16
